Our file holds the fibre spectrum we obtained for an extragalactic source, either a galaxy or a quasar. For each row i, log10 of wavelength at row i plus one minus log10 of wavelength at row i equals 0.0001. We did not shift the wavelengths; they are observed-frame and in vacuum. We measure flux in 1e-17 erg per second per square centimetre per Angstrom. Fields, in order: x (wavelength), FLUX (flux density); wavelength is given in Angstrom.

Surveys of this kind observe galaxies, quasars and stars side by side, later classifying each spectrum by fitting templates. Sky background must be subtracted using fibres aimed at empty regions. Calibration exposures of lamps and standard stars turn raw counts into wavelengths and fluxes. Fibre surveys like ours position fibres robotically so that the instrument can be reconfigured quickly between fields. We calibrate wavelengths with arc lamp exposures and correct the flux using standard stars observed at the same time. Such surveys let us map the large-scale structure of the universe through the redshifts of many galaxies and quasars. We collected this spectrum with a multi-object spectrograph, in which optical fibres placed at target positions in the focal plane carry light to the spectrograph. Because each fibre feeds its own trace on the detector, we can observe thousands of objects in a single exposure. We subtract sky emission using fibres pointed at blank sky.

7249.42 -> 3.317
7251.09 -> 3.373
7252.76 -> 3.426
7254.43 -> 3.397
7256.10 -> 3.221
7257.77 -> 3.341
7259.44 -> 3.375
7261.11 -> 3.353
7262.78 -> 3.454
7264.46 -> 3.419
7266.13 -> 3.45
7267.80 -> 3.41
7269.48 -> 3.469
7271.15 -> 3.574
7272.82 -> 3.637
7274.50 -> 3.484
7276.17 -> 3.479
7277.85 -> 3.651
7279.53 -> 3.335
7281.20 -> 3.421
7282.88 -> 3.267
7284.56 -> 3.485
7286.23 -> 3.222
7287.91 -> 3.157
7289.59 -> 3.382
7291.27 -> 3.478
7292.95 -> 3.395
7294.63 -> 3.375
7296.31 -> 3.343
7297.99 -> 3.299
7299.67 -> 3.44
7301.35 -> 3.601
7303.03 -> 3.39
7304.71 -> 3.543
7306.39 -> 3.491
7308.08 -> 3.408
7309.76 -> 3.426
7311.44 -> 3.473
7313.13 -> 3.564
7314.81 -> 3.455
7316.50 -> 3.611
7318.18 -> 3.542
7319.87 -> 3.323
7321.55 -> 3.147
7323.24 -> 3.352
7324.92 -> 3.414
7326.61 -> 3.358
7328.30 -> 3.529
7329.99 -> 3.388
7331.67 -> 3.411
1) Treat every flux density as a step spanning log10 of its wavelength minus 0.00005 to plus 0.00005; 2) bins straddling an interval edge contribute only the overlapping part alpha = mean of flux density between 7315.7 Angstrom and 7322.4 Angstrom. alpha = 3.41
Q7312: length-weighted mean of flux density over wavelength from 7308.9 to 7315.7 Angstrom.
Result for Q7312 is 3.48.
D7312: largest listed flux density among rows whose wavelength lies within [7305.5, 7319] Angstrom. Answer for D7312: 3.611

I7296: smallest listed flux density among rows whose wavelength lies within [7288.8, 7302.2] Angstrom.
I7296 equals 3.299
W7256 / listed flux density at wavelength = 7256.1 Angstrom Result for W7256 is 3.221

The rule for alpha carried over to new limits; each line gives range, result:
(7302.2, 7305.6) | 3.47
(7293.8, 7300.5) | 3.36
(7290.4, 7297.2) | 3.4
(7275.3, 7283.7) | 3.43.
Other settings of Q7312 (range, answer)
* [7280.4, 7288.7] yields 3.31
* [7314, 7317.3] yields 3.53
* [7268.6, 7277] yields 3.53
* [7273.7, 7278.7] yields 3.54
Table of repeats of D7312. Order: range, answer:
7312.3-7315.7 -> 3.564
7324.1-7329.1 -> 3.529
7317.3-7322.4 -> 3.542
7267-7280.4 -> 3.651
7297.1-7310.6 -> 3.601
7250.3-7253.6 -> 3.426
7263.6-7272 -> 3.574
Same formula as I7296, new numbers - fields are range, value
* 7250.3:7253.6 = 3.373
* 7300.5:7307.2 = 3.39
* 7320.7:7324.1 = 3.147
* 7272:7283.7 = 3.267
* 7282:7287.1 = 3.222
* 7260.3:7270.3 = 3.353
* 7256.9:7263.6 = 3.341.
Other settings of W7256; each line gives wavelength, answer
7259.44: 3.375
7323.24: 3.352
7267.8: 3.41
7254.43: 3.397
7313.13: 3.564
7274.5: 3.484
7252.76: 3.426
